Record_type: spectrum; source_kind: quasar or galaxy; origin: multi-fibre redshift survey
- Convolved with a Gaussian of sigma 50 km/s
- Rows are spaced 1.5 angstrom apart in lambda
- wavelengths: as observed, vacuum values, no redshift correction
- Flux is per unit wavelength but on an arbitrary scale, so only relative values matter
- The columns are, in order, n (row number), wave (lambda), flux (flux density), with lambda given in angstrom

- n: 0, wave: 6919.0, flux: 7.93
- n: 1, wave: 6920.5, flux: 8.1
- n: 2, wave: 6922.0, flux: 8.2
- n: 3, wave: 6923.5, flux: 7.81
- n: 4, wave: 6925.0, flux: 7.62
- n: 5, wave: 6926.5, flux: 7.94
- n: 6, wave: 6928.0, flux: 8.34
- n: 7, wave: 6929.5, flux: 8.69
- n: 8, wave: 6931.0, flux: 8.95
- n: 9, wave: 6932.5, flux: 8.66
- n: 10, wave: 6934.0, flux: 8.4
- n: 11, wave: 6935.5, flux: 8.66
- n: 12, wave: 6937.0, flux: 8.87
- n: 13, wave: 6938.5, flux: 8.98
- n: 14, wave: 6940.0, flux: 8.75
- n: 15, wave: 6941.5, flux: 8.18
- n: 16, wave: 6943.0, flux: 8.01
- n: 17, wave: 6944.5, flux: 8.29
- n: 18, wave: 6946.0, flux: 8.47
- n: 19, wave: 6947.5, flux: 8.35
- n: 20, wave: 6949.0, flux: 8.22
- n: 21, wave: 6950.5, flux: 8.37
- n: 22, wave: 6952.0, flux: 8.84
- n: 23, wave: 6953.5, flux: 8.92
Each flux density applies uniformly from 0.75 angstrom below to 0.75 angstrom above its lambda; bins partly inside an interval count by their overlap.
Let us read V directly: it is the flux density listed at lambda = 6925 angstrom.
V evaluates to 7.62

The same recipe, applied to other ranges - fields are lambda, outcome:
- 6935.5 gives 8.66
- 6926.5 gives 7.94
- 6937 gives 8.87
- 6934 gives 8.4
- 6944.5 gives 8.29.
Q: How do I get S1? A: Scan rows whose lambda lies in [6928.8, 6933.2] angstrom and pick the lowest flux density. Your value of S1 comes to 8.66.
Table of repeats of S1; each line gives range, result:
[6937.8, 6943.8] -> 8.01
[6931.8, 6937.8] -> 8.4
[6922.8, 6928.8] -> 7.62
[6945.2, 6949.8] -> 8.22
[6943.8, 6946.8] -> 8.29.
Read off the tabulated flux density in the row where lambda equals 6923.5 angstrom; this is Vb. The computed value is 7.81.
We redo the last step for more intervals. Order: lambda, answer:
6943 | 8.01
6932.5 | 8.66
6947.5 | 8.35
